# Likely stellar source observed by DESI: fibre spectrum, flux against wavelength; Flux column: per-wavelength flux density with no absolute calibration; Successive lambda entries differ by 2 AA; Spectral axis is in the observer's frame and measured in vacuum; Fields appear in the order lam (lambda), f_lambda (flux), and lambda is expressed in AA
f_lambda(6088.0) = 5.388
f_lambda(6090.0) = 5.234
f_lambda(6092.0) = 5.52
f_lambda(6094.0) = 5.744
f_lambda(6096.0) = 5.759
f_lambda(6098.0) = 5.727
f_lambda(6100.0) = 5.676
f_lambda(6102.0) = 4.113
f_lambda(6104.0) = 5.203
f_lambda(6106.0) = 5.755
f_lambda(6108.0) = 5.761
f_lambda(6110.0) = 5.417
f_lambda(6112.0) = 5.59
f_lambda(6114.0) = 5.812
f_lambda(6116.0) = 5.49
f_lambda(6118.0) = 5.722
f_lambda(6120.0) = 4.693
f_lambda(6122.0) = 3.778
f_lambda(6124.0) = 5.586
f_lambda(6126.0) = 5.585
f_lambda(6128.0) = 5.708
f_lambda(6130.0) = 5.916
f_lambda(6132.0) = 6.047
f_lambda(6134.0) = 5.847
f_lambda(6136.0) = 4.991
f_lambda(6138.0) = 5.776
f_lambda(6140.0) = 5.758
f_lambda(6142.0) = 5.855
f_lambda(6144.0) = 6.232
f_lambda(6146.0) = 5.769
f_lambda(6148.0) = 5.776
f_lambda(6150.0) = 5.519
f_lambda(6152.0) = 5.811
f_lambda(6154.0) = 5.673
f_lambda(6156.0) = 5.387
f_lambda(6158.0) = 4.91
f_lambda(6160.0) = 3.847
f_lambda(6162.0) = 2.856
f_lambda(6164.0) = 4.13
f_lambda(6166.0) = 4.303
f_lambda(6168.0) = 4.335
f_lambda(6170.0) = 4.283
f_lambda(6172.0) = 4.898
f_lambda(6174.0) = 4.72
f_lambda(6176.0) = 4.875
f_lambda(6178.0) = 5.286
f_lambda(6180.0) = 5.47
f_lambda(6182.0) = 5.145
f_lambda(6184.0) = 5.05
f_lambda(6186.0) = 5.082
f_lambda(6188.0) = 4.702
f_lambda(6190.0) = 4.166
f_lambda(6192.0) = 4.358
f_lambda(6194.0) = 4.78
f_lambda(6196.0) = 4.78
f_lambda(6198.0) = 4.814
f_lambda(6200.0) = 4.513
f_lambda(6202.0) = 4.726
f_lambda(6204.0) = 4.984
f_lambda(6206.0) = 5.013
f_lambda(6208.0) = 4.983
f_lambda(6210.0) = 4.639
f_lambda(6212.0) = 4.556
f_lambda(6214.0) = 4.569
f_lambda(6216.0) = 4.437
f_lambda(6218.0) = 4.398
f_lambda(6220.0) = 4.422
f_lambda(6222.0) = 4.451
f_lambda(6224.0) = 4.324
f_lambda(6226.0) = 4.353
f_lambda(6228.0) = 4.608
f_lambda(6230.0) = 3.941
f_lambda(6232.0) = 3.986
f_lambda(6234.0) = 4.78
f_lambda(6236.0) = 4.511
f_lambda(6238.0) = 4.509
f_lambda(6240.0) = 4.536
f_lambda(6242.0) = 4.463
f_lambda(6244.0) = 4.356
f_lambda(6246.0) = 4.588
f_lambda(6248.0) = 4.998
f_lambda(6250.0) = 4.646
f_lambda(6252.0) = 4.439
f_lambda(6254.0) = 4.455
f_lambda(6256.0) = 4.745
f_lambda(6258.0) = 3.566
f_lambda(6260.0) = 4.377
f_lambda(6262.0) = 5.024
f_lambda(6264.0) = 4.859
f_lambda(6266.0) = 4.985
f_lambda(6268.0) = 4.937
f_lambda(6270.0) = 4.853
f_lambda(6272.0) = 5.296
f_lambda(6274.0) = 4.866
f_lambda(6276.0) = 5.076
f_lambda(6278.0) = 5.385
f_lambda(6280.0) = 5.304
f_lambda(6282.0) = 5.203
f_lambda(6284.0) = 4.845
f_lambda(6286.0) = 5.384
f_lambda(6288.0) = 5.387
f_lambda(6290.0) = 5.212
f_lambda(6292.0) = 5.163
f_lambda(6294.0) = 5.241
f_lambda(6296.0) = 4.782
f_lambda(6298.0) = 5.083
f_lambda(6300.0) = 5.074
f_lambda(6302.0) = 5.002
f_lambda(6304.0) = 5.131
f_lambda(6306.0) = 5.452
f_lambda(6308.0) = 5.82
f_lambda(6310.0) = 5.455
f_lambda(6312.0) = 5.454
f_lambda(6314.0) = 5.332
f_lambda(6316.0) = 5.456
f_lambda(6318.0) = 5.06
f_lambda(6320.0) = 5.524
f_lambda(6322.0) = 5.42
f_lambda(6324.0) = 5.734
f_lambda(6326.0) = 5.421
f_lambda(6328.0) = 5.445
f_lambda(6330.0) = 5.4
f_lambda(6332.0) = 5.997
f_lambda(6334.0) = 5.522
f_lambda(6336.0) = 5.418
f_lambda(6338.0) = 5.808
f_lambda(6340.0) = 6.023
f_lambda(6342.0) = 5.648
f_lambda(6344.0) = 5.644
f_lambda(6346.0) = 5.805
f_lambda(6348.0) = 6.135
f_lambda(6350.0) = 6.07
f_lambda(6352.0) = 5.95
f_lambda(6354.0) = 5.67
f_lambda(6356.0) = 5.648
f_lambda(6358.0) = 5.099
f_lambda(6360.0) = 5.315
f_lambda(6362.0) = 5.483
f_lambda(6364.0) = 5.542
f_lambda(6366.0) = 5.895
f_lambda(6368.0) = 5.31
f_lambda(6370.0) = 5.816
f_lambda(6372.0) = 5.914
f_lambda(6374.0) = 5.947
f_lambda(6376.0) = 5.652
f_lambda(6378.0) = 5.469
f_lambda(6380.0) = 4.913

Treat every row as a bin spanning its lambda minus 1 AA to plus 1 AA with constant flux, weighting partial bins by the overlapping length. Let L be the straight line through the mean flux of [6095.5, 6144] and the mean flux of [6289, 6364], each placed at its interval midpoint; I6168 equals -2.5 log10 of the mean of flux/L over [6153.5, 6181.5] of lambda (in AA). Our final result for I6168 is 0.19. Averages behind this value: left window 5.49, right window 5.48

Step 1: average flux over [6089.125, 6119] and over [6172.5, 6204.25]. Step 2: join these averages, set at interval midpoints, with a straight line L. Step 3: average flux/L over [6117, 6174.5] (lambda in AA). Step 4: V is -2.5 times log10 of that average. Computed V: 0.003 mag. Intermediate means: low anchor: 5.5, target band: 5.17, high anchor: 4.84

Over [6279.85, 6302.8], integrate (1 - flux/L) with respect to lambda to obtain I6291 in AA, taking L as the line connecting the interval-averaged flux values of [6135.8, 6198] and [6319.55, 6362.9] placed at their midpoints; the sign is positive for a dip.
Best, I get 1.3 AA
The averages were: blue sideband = 4.98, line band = 5.14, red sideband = 5.65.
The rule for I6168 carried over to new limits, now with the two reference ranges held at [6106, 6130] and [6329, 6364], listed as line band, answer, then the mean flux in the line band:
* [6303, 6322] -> 0.045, 5.41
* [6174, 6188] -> 0.082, 5.09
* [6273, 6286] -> 0.095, 5.13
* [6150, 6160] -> 0.033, 5.29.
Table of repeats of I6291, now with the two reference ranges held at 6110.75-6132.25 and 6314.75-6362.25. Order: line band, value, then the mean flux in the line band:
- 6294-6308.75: 1.05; 5.18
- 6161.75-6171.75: 2.44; 4.13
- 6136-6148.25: -0.79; 5.8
